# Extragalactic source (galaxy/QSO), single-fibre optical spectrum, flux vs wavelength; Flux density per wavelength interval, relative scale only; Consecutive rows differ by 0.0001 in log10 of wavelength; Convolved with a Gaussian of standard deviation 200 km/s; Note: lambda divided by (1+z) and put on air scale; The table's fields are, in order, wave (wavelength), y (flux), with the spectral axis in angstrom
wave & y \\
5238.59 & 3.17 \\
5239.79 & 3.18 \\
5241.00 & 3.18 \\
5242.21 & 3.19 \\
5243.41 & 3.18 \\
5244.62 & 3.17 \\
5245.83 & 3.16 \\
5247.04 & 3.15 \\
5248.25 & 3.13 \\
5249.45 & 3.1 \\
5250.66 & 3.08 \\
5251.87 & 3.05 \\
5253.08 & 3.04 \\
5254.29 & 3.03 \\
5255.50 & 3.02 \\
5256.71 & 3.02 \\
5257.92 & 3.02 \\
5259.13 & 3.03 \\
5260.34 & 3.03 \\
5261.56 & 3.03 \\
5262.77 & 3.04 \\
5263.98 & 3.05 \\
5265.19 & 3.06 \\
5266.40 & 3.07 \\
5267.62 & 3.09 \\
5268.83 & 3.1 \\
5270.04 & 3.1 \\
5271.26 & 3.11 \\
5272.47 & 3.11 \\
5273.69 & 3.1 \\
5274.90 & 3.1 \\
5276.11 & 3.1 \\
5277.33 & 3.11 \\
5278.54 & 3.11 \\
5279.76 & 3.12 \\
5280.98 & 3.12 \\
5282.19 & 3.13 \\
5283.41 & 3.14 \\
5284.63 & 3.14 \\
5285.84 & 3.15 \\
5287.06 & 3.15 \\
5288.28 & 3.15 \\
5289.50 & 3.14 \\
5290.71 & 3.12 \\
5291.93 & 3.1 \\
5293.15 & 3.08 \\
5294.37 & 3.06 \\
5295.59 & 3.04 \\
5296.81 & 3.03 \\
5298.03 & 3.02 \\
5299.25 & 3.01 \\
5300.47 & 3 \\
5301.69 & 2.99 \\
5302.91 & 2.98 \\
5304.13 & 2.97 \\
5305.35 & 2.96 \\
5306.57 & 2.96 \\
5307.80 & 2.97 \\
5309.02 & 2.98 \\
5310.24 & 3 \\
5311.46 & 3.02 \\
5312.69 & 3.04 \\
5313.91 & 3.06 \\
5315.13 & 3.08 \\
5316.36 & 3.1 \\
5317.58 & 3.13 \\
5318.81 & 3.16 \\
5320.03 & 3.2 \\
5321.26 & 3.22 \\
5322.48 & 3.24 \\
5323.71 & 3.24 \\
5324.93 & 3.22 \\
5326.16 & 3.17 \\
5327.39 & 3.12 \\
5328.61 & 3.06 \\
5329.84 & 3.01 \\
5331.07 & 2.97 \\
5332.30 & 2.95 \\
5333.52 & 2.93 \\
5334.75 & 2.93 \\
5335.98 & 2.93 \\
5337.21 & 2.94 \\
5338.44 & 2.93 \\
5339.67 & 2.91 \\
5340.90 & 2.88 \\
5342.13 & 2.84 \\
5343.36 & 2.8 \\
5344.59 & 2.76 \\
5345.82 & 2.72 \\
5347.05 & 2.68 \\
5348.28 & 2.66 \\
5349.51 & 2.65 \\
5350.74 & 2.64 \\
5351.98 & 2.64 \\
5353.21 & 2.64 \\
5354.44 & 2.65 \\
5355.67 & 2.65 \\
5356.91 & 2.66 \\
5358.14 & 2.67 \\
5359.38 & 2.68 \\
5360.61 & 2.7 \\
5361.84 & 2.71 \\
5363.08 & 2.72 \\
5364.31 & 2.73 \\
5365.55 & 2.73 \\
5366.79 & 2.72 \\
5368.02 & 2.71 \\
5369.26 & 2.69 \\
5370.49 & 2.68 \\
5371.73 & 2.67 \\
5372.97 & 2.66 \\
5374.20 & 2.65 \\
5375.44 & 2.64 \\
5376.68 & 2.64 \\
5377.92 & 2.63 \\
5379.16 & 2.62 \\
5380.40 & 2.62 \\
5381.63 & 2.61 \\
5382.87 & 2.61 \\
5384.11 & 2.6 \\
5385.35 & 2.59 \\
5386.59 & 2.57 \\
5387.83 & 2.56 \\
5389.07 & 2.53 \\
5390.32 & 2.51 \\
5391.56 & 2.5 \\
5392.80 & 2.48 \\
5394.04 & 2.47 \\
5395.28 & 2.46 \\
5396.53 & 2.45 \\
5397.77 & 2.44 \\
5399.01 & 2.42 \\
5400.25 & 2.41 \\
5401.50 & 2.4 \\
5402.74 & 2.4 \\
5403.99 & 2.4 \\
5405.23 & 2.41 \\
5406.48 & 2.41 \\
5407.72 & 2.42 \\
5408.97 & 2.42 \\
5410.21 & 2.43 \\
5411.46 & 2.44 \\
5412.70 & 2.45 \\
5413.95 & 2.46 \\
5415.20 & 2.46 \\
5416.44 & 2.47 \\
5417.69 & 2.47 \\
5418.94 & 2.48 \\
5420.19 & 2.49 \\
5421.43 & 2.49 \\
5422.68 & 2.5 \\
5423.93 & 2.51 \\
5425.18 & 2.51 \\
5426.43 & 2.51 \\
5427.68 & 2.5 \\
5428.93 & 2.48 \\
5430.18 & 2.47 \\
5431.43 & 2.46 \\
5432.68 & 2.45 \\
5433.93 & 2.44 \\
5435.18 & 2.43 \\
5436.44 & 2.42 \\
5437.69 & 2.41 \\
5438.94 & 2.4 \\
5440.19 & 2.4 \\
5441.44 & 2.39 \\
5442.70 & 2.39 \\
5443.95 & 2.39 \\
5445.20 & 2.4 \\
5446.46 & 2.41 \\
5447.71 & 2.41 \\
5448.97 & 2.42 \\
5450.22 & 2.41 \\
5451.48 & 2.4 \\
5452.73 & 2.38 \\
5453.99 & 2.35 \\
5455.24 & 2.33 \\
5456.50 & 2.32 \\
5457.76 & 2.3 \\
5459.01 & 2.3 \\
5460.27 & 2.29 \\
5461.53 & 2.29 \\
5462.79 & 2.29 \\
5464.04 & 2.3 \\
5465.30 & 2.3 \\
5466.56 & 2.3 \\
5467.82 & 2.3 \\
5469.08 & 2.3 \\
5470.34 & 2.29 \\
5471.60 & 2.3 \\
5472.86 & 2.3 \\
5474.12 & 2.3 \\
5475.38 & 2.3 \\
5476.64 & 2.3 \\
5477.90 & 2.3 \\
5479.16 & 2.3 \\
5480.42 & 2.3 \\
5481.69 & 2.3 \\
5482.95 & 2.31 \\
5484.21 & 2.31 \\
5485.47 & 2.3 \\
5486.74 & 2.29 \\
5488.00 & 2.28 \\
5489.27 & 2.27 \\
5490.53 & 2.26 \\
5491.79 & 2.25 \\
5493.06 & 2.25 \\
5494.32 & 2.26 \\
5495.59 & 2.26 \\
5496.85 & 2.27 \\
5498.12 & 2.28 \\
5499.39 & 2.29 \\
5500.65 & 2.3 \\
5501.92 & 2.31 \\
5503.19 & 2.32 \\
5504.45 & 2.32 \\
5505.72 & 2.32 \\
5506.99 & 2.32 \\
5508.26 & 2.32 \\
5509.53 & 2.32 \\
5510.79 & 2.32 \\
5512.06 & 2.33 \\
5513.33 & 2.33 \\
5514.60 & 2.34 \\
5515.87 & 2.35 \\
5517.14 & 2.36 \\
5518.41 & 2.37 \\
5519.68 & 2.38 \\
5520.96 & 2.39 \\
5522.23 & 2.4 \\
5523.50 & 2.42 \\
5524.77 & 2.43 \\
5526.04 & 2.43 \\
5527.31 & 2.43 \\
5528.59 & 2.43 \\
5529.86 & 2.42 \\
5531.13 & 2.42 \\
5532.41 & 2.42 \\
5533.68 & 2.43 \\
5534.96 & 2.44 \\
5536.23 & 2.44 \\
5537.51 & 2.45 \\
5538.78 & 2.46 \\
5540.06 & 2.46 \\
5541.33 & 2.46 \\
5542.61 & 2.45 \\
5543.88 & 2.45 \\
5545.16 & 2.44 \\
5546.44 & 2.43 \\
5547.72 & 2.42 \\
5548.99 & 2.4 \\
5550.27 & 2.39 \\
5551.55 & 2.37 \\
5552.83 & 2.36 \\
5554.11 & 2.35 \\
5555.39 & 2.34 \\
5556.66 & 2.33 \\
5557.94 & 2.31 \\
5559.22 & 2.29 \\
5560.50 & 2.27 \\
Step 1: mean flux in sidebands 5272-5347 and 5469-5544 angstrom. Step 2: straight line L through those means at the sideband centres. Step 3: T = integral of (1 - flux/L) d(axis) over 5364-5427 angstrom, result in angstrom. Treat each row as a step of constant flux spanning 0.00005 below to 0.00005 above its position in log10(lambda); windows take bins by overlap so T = 4.8 angstrom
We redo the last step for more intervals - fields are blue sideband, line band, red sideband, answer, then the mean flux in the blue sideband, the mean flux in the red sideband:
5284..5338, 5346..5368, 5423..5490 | 1.23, 3.06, 2.36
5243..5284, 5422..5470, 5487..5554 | 3.44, 3.09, 2.37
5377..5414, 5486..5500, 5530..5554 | 1.02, 2.49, 2.42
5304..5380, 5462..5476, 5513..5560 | 1.43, 2.86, 2.4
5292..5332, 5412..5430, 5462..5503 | 0.60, 3.06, 2.29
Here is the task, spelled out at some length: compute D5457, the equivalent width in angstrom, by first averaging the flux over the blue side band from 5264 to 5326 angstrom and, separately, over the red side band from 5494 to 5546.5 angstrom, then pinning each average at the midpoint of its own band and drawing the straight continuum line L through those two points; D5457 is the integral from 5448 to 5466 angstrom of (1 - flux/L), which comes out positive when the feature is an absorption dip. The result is 1.7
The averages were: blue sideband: 3.09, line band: 2.34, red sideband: 2.38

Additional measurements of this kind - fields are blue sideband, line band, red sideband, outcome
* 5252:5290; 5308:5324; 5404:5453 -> -1.1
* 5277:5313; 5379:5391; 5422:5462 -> 0.4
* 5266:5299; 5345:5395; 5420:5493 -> 1.7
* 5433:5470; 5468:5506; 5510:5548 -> 1.5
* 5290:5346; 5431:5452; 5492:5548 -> 1.7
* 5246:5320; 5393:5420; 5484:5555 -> 2.6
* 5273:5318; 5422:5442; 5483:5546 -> 1.3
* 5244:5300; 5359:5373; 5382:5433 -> -0.2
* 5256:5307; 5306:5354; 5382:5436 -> -1.9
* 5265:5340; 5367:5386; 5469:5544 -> 1.1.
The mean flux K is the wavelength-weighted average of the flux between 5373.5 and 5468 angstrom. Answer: 2.45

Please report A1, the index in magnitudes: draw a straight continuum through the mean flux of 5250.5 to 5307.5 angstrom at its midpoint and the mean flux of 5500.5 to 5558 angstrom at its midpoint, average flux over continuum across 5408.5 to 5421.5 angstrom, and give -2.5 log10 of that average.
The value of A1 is 0.099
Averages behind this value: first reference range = 3.07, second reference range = 2.39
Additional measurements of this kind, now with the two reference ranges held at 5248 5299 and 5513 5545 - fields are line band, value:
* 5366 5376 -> 0.06 mag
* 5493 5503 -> 0.10 mag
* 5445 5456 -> 0.10 mag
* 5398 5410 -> 0.14 mag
